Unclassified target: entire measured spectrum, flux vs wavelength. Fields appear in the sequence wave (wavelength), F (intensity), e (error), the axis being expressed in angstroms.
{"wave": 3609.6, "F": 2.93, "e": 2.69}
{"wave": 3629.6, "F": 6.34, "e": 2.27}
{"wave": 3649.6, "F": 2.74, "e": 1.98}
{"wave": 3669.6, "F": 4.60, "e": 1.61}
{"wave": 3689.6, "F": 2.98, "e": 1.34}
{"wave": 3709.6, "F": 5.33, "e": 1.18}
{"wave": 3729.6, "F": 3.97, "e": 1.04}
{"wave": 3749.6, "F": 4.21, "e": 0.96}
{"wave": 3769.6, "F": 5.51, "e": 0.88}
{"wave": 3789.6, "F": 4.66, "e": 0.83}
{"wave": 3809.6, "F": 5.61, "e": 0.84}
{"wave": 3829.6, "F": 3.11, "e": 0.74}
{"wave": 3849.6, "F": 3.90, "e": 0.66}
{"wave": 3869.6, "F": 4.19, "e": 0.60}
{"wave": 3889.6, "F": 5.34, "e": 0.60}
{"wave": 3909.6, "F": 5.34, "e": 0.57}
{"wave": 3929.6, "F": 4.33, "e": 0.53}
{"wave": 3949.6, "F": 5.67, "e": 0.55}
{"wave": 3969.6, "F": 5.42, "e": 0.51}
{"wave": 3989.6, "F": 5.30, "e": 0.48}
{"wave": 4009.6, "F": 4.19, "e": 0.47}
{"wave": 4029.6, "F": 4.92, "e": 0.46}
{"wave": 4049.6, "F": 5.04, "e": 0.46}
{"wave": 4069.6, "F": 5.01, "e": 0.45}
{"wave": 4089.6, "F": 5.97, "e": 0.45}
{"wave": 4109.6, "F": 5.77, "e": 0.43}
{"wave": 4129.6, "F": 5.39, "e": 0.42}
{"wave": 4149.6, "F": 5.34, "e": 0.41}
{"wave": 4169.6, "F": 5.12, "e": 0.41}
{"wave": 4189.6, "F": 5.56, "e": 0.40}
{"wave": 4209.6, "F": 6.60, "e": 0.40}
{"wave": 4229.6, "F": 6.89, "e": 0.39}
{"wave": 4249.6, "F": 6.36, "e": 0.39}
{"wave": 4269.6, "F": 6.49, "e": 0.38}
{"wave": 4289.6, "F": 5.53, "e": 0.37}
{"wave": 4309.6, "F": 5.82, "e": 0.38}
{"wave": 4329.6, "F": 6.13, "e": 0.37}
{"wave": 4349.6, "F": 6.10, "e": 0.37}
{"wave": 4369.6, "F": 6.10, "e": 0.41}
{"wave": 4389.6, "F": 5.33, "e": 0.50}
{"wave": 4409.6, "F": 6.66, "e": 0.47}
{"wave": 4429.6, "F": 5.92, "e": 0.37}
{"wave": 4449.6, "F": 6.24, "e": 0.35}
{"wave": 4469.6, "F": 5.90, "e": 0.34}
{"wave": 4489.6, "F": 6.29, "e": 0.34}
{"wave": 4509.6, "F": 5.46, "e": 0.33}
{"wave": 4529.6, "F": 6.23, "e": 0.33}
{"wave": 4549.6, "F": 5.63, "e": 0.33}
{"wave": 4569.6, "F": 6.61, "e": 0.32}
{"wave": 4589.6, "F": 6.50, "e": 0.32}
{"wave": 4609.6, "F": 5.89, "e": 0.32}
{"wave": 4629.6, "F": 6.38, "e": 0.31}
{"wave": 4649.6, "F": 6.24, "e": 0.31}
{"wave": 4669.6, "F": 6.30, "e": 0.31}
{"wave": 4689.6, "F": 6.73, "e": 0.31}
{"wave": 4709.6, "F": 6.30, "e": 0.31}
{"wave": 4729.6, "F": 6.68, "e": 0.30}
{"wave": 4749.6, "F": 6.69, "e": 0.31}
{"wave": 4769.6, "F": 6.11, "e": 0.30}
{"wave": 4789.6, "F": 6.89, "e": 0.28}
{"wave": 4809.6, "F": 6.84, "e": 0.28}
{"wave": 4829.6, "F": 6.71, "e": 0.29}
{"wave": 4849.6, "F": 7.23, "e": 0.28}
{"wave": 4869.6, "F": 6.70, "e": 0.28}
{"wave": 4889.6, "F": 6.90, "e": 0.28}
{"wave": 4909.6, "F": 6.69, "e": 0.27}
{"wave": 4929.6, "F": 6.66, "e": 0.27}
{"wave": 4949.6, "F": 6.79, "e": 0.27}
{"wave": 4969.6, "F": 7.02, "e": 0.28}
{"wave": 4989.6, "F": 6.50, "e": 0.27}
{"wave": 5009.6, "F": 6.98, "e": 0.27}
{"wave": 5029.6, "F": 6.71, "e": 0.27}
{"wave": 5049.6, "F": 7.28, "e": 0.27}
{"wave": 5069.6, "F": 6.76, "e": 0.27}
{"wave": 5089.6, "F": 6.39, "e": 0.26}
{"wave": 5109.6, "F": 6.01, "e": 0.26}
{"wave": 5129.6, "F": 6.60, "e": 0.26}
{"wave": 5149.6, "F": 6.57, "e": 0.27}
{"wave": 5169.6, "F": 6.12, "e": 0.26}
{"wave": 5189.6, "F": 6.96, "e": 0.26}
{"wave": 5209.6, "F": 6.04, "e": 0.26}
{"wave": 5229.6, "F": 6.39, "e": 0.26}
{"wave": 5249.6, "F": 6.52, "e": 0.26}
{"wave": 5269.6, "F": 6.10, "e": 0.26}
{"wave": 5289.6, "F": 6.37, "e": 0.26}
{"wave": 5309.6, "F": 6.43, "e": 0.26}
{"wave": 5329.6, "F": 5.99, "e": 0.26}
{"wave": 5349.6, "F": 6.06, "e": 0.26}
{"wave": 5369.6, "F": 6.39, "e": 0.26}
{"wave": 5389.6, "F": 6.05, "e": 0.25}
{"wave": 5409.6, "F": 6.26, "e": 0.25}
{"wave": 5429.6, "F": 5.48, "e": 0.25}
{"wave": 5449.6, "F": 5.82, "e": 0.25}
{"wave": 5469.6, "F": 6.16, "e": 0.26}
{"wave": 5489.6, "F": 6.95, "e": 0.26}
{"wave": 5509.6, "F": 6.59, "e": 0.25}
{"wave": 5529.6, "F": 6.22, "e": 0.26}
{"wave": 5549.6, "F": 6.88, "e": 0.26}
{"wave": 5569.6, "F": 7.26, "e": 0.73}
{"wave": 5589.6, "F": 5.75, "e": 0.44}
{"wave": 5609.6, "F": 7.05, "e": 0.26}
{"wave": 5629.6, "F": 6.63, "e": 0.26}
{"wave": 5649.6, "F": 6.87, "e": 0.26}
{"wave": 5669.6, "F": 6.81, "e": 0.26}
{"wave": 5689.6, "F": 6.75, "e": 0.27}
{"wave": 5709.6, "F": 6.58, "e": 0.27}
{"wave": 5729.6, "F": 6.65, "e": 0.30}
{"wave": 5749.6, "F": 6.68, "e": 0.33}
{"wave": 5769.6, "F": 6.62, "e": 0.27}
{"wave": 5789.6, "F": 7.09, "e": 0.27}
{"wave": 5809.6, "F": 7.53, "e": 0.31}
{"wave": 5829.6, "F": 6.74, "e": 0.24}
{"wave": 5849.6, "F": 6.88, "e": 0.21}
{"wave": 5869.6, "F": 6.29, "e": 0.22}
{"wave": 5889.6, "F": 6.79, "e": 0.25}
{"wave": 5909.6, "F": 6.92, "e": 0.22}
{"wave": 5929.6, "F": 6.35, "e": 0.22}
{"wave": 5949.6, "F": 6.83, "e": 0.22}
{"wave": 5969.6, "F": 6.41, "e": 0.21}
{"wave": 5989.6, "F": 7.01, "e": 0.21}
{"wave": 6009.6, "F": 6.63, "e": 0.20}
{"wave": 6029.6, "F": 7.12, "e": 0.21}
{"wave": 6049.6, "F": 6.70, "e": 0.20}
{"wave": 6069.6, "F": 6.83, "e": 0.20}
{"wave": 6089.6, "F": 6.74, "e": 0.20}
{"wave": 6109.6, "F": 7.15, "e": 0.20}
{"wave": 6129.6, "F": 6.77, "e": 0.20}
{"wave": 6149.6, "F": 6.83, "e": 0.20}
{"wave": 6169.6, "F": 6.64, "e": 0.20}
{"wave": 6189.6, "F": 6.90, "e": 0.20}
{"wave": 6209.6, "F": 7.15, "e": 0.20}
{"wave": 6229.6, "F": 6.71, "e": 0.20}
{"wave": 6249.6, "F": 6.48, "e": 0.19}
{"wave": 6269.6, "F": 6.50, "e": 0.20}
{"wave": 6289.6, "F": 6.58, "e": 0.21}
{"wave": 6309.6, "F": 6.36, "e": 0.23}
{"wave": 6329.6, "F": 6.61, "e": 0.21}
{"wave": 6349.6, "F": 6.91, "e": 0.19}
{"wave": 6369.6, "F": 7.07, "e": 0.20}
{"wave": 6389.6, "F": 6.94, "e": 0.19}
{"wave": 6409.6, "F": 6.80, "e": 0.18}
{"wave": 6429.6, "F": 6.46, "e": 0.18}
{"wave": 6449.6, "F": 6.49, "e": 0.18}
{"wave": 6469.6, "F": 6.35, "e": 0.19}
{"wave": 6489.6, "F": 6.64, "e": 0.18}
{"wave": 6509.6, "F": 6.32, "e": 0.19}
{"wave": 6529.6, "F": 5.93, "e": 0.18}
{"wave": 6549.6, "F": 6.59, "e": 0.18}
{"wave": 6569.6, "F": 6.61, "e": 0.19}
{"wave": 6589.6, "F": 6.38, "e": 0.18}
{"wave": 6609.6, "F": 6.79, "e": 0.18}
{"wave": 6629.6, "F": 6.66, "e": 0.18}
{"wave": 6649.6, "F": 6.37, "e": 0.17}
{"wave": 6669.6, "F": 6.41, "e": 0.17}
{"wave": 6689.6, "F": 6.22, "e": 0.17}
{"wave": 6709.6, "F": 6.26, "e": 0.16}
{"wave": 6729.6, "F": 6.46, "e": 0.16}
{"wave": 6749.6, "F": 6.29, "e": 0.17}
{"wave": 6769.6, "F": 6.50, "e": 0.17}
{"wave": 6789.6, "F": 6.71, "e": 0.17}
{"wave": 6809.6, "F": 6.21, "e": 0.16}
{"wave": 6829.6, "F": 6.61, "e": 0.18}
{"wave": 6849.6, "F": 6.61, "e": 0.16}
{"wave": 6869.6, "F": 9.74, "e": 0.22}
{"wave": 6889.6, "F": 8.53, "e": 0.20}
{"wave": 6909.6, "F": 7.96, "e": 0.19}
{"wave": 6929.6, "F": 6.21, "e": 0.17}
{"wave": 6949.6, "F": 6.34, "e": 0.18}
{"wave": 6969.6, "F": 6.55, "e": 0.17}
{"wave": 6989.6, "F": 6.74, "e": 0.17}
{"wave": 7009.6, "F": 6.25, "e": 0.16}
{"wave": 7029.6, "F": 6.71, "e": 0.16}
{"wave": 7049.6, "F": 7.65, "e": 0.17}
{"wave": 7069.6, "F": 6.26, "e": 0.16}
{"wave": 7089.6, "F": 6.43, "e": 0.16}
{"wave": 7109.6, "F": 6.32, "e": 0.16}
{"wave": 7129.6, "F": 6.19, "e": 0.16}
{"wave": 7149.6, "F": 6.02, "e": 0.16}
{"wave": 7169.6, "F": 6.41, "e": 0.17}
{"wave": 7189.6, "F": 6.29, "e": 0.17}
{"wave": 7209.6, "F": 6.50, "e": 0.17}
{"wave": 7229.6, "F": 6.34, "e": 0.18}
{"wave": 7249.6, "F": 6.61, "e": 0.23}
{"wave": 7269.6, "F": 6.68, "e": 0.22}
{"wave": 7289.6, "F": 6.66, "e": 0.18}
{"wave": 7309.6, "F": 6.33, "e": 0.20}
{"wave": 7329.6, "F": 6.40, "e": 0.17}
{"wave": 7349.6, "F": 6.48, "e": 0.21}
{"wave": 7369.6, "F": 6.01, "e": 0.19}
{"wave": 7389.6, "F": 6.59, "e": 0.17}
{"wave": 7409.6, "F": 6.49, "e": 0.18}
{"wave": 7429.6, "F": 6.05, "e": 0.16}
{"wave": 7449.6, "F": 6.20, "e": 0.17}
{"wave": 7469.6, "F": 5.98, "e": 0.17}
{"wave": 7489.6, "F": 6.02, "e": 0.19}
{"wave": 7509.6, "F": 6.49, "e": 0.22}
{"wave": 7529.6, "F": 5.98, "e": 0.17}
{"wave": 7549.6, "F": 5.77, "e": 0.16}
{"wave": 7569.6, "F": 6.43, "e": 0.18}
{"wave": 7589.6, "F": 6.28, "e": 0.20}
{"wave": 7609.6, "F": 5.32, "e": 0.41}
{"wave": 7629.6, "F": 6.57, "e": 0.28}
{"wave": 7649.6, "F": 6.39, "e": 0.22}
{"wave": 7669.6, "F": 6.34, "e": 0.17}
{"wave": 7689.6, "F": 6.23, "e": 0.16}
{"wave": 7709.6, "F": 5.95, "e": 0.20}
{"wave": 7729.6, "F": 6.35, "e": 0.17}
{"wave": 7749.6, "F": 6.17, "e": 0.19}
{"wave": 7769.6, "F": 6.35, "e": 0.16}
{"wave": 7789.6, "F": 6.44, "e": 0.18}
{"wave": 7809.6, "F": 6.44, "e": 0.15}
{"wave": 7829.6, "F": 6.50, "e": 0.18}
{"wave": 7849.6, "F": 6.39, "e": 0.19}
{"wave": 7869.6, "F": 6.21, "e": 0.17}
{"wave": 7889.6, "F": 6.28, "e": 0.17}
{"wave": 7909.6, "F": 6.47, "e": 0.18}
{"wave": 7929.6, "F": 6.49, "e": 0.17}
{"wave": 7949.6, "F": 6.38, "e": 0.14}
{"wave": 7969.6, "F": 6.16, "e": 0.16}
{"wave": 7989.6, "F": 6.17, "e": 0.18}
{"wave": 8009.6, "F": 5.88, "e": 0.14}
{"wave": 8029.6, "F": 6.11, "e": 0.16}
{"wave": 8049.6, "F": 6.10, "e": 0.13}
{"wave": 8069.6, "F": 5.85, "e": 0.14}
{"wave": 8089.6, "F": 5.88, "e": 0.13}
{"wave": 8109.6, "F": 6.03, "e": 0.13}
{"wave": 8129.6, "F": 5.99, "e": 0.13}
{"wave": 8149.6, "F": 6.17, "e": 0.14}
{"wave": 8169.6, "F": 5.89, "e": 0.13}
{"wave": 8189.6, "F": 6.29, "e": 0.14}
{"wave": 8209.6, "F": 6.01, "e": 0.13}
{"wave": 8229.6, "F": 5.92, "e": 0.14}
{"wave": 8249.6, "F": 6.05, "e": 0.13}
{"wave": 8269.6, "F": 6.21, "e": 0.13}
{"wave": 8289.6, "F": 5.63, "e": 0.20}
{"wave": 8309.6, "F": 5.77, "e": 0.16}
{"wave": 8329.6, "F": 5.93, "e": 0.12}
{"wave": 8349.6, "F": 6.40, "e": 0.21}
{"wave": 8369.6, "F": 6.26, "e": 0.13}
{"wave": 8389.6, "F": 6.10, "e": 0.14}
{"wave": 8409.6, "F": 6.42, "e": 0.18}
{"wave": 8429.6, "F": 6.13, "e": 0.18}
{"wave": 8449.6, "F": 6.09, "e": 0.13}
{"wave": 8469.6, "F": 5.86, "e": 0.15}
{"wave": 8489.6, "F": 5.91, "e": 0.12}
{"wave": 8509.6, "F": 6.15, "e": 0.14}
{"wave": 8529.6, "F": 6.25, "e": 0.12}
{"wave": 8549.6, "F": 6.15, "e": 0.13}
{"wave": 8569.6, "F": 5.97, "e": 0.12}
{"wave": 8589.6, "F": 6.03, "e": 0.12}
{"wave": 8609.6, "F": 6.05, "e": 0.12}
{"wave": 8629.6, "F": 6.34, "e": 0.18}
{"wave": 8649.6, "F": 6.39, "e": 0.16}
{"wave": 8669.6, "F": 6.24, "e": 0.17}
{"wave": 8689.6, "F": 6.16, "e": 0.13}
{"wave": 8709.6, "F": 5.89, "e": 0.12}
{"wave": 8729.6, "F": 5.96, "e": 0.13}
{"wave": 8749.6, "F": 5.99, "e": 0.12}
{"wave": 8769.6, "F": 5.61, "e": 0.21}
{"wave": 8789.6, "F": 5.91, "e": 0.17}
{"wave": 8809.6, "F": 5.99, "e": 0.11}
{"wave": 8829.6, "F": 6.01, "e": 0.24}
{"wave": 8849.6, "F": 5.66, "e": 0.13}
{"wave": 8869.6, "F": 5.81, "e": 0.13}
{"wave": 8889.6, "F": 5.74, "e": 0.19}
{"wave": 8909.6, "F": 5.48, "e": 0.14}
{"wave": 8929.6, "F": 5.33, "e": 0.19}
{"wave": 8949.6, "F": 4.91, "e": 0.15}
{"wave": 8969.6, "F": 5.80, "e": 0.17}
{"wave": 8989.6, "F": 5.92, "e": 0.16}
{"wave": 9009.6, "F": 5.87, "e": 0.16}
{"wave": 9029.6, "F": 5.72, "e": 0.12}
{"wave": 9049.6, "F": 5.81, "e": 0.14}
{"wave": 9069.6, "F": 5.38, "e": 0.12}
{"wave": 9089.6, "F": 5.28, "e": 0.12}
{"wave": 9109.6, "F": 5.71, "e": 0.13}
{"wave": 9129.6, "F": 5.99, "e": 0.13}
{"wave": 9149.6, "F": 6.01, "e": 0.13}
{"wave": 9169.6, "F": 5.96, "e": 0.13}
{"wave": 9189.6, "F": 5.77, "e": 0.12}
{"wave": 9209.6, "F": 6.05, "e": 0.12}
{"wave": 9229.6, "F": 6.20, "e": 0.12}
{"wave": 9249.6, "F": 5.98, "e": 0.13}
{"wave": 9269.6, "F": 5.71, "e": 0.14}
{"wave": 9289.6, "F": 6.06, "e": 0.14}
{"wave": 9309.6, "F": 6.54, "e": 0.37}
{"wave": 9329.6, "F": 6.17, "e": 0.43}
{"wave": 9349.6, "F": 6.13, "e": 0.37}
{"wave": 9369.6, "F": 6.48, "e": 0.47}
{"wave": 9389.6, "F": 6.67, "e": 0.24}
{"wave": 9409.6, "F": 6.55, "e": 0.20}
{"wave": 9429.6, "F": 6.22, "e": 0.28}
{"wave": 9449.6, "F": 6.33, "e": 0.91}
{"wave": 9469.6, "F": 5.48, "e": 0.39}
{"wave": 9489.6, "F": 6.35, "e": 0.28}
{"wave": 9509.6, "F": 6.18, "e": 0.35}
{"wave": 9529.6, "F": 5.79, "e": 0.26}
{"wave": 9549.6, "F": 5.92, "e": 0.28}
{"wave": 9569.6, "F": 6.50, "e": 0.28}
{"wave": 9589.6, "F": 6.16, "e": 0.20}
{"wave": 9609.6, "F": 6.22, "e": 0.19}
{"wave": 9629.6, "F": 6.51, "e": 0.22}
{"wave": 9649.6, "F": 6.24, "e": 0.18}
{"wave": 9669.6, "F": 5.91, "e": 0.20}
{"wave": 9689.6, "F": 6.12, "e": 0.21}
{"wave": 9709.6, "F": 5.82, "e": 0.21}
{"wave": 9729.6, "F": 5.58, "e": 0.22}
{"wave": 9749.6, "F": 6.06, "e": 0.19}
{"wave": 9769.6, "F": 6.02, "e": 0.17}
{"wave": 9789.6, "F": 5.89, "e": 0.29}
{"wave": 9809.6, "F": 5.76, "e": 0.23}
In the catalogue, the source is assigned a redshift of 0.05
